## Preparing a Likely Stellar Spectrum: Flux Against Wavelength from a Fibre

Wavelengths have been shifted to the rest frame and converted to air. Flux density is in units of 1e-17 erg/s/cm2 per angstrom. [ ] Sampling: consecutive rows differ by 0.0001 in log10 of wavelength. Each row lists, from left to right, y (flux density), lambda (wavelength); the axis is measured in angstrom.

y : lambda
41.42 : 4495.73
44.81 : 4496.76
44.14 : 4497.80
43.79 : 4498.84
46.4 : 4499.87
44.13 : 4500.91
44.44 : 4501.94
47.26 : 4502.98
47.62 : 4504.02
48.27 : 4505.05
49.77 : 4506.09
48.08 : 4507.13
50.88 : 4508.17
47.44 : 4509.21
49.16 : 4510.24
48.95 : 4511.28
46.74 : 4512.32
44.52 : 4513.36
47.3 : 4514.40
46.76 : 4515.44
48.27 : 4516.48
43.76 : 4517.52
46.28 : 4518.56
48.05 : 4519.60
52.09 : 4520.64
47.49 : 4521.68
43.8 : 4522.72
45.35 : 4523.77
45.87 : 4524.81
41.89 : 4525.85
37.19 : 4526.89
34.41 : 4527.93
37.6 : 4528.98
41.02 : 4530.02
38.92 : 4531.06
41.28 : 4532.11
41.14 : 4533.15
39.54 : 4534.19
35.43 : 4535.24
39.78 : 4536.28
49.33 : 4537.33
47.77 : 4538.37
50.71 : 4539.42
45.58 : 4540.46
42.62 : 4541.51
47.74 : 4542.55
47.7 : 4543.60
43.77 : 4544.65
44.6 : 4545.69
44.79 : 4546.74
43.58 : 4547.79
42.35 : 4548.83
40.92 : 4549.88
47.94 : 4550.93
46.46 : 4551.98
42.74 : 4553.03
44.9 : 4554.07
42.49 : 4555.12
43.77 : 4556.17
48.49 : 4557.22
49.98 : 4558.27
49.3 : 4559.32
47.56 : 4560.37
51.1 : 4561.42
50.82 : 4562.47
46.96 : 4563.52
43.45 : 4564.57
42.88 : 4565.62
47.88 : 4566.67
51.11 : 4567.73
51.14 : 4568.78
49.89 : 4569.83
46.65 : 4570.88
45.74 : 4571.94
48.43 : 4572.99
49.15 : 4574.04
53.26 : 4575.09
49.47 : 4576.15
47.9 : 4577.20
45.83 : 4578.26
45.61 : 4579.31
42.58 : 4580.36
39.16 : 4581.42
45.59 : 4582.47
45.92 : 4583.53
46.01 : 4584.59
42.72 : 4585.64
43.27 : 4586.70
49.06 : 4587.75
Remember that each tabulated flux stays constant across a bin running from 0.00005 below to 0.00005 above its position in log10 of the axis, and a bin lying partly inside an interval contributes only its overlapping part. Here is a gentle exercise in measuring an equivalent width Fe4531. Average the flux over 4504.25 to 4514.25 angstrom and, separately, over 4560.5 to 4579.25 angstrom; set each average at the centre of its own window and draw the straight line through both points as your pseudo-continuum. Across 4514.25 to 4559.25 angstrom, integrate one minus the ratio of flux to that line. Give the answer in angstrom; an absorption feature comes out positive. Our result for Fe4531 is 3.7 angstrom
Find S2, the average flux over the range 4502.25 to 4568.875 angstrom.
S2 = 45.5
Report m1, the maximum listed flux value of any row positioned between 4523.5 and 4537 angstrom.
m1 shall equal 45.87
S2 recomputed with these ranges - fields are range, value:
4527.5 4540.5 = 41.6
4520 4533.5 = 42.2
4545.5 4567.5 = 45.9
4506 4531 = 45.3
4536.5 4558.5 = 45.5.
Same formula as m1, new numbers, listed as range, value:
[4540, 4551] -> 47.94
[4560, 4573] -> 51.14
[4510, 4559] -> 52.09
